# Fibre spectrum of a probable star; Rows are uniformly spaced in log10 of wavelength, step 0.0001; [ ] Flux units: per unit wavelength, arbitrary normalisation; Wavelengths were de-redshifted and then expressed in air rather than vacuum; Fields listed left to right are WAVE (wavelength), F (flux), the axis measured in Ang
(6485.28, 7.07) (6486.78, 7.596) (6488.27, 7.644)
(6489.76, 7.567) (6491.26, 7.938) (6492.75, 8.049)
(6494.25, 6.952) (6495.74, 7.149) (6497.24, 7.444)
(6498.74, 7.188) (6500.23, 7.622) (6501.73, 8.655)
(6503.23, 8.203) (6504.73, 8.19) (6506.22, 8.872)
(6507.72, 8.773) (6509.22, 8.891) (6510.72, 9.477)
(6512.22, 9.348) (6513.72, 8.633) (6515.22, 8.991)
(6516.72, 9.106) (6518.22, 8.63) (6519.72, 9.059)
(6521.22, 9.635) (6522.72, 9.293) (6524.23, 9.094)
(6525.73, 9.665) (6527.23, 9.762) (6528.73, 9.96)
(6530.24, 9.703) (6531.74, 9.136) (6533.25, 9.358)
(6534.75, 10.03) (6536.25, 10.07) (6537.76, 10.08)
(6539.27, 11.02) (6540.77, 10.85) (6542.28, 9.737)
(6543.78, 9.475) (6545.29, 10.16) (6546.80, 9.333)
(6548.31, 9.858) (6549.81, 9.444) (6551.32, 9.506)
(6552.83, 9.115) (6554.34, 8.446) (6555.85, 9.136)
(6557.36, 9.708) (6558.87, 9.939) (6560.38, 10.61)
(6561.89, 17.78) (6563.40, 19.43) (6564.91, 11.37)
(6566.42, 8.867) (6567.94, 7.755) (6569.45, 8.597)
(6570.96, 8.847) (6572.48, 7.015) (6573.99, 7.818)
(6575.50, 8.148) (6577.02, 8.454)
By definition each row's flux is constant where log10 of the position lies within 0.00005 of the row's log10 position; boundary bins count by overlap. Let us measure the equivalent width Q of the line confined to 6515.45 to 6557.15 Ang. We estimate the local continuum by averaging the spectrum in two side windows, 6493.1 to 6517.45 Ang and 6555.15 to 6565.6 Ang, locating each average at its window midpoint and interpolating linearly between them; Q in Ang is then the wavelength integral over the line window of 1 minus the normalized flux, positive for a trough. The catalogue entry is 4.3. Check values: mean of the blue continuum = 8.34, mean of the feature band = 9.57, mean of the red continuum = 12.6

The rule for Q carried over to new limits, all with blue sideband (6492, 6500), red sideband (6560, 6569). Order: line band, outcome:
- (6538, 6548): 0.78 Ang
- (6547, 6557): 2.02 Ang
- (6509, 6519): -0.32 Ang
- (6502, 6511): -0.56 Ang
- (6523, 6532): 0.19 Ang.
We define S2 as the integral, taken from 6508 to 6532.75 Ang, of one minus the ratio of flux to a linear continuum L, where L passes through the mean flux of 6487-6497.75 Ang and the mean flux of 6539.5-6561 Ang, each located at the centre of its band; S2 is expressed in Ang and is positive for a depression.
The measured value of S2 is -2.0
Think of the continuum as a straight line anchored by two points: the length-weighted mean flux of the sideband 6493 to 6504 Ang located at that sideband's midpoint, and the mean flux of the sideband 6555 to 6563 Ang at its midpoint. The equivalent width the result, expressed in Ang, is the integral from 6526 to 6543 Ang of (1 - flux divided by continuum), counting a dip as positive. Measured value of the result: 0.2 Ang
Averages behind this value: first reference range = 7.62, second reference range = 11.8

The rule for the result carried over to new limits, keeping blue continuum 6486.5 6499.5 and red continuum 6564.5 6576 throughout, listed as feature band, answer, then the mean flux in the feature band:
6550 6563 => -3.8 Ang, 10.7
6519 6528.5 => -1.9 Ang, 9.45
